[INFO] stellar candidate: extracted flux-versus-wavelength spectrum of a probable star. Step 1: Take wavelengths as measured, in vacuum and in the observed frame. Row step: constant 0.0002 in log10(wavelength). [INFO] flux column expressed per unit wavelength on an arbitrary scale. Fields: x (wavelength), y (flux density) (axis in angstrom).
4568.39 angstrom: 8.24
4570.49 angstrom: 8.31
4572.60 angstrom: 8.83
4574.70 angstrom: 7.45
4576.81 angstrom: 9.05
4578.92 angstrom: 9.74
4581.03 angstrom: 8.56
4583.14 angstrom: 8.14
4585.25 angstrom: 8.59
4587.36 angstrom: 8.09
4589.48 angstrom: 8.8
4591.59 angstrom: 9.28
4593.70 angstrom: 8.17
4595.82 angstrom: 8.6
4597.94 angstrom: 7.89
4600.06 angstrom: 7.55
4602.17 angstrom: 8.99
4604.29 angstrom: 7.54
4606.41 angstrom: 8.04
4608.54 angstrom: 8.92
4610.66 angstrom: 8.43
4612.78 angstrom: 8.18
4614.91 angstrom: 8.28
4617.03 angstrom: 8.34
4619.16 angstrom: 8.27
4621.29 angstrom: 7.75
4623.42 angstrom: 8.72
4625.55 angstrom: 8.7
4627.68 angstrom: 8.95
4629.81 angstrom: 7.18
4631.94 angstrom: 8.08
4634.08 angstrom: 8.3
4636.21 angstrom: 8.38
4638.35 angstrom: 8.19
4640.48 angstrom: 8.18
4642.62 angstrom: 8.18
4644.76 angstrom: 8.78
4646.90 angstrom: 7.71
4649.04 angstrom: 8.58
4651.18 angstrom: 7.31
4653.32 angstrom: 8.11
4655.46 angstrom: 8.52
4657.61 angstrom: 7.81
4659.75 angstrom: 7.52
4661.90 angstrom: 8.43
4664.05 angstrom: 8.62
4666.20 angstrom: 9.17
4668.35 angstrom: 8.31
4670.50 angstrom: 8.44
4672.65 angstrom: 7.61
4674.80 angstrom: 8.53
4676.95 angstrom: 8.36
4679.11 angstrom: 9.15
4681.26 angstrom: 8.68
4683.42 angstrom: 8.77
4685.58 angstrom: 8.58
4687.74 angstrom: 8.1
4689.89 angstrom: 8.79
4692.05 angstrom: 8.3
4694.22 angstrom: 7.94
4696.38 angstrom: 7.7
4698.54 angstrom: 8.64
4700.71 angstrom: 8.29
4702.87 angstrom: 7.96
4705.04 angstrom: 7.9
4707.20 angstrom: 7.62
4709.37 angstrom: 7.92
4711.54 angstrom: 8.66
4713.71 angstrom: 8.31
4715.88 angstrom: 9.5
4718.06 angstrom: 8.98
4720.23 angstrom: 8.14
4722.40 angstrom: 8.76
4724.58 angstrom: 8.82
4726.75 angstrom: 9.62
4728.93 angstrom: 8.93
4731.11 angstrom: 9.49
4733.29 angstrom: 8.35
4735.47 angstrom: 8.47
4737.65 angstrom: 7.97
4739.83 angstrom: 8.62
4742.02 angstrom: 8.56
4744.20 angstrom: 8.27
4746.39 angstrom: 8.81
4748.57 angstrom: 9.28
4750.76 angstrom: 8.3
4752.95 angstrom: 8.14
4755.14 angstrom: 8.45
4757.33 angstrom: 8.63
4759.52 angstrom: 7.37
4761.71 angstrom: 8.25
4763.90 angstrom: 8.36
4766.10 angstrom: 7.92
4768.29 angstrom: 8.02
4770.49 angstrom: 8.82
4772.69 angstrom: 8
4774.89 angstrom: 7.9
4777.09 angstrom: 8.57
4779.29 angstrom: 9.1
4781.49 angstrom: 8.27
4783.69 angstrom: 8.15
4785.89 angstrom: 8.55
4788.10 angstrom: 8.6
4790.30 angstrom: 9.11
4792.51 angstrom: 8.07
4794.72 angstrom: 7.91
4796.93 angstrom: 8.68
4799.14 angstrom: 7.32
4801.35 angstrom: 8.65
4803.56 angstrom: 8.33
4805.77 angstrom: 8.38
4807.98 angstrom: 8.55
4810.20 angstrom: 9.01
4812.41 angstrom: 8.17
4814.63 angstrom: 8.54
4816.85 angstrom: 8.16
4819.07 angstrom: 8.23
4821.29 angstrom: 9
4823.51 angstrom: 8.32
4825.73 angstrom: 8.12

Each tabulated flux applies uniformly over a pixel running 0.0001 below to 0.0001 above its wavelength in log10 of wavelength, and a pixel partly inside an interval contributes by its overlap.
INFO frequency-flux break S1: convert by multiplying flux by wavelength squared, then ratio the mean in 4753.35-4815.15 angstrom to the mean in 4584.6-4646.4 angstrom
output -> 1.08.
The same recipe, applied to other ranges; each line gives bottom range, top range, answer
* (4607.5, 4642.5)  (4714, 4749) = 1.11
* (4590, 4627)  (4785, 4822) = 1.10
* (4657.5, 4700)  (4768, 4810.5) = 1.05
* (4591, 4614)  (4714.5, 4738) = 1.12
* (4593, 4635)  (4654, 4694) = 1.05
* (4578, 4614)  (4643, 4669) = 1.00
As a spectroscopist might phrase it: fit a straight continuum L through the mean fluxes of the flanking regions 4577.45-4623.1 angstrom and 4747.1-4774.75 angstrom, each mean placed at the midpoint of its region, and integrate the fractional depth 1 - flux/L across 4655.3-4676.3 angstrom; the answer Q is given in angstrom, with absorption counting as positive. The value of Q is 0.2 angstrom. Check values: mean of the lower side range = 8.4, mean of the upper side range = 8.29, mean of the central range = 8.29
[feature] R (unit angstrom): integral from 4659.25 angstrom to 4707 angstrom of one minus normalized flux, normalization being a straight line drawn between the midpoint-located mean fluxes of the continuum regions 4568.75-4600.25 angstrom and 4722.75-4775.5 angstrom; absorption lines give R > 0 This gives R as 0.8 angstrom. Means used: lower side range 8.49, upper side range 8.48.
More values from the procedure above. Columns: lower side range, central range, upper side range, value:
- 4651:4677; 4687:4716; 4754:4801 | 0.13 angstrom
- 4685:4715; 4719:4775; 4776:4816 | -1.12 angstrom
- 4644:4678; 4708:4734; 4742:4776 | -1.58 angstrom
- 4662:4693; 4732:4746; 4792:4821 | 0.04 angstrom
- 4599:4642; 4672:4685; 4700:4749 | -0.19 angstrom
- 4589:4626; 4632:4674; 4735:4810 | 0.68 angstrom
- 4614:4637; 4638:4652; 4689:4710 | 0.14 angstrom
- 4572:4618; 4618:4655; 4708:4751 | 1.32 angstrom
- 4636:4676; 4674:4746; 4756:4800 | -2.22 angstrom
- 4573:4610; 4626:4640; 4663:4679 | 0.43 angstrom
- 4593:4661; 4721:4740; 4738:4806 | -1.06 angstrom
